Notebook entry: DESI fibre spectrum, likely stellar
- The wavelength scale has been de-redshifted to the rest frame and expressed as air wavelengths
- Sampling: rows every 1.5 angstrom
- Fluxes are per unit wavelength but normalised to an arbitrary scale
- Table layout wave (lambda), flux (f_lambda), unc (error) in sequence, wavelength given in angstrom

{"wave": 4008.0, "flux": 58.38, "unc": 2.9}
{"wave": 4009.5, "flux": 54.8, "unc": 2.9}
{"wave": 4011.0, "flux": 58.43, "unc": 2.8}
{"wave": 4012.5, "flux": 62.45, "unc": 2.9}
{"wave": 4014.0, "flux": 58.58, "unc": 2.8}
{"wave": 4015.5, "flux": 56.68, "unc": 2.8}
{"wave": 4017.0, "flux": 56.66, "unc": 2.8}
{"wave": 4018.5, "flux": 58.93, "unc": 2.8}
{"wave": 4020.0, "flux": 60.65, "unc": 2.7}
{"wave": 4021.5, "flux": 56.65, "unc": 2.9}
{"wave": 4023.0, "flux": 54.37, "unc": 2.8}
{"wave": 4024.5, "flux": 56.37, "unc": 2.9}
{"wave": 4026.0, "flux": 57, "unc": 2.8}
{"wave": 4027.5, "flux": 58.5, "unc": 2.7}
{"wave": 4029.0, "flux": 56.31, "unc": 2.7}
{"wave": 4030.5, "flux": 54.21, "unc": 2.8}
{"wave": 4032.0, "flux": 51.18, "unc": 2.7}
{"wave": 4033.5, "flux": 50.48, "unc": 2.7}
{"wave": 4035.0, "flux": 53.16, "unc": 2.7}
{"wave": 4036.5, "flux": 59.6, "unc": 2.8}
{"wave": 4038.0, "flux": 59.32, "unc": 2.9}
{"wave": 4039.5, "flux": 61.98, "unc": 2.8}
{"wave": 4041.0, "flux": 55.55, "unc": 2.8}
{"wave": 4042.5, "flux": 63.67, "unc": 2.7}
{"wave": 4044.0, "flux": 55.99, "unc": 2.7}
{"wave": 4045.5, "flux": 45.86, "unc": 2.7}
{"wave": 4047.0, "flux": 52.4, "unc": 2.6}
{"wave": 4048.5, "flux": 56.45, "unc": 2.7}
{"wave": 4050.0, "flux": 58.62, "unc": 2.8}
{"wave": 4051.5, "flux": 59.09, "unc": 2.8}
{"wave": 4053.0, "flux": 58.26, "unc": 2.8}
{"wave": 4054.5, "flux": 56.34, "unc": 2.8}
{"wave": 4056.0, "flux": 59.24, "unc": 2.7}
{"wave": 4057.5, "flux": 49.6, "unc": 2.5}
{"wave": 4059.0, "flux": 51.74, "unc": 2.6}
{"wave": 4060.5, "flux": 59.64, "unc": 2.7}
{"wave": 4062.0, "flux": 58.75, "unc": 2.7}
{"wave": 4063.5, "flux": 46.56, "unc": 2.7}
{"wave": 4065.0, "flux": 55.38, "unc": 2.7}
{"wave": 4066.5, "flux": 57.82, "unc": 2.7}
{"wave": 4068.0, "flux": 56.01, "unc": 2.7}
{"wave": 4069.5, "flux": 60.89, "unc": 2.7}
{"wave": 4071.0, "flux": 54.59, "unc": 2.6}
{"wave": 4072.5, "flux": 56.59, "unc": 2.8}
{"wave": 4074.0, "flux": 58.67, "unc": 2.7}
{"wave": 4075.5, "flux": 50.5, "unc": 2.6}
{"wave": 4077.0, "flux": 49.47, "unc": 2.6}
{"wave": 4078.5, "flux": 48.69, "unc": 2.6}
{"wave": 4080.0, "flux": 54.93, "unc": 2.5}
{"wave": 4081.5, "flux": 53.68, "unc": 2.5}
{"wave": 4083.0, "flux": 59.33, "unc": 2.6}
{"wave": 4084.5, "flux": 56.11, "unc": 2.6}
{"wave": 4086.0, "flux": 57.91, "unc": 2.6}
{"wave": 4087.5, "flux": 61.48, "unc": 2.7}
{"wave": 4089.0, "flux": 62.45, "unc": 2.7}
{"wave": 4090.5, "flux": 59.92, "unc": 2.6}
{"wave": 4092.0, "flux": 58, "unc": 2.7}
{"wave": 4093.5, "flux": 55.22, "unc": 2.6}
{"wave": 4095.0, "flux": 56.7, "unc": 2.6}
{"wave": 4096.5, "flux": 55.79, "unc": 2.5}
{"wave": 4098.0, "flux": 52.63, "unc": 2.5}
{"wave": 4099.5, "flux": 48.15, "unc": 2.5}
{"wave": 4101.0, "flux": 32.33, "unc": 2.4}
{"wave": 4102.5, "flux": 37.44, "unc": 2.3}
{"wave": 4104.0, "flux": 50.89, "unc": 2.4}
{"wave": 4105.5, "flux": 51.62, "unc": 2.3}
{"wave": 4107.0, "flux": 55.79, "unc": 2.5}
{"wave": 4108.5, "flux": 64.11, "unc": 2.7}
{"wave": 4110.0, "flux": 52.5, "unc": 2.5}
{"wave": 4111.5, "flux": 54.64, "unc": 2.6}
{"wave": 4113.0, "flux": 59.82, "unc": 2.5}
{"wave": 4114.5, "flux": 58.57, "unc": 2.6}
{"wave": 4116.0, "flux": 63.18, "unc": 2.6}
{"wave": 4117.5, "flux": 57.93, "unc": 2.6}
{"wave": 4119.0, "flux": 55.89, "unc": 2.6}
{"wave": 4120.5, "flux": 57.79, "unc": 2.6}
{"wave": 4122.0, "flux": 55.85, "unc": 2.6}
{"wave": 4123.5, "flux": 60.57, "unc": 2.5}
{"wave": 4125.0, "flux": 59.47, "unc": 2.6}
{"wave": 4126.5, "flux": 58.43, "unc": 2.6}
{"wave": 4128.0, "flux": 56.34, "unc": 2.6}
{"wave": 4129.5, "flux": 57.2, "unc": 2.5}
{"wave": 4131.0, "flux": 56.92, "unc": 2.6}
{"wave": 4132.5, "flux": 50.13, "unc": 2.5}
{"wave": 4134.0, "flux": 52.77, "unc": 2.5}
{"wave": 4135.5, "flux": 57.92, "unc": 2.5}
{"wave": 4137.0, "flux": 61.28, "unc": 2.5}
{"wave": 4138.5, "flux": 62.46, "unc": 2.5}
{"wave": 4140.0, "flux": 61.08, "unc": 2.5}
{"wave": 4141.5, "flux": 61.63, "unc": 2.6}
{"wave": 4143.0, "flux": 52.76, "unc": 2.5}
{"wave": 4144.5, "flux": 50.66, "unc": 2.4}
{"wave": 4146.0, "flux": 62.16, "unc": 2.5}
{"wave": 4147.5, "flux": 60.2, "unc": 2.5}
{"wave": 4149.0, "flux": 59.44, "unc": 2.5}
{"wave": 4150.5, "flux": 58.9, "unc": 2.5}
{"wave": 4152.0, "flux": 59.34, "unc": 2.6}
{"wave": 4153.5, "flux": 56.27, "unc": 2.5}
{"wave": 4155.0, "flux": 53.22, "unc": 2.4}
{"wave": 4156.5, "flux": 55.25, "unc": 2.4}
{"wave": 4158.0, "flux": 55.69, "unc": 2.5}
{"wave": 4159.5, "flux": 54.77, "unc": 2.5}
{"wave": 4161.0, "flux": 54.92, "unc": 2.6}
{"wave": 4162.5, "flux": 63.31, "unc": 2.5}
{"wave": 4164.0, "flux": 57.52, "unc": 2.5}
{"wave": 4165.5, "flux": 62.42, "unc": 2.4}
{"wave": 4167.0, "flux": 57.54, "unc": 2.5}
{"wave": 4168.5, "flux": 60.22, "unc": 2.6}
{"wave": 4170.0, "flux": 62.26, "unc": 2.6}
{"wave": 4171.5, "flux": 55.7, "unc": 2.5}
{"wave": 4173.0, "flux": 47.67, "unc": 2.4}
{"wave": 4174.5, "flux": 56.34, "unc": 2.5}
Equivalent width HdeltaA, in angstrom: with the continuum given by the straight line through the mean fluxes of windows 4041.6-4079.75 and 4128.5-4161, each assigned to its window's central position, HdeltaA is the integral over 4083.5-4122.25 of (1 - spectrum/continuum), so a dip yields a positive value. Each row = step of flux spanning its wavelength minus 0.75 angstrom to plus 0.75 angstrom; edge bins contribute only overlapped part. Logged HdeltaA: 0.7 angstrom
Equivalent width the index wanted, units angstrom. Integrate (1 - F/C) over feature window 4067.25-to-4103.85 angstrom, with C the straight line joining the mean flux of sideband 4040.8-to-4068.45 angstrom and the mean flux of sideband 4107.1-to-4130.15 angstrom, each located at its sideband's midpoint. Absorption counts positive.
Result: 1.8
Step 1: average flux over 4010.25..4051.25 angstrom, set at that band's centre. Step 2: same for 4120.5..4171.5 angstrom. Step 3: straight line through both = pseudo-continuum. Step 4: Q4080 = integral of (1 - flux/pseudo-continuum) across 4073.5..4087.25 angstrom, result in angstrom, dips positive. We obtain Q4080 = 0.6 angstrom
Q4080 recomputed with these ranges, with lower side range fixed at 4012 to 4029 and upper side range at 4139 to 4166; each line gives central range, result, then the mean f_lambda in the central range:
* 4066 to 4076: 0.2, 56.6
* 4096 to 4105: 1.8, 46.1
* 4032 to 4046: 0.4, 56.1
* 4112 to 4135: 0.2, 57.4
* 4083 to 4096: -0.2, 58.5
